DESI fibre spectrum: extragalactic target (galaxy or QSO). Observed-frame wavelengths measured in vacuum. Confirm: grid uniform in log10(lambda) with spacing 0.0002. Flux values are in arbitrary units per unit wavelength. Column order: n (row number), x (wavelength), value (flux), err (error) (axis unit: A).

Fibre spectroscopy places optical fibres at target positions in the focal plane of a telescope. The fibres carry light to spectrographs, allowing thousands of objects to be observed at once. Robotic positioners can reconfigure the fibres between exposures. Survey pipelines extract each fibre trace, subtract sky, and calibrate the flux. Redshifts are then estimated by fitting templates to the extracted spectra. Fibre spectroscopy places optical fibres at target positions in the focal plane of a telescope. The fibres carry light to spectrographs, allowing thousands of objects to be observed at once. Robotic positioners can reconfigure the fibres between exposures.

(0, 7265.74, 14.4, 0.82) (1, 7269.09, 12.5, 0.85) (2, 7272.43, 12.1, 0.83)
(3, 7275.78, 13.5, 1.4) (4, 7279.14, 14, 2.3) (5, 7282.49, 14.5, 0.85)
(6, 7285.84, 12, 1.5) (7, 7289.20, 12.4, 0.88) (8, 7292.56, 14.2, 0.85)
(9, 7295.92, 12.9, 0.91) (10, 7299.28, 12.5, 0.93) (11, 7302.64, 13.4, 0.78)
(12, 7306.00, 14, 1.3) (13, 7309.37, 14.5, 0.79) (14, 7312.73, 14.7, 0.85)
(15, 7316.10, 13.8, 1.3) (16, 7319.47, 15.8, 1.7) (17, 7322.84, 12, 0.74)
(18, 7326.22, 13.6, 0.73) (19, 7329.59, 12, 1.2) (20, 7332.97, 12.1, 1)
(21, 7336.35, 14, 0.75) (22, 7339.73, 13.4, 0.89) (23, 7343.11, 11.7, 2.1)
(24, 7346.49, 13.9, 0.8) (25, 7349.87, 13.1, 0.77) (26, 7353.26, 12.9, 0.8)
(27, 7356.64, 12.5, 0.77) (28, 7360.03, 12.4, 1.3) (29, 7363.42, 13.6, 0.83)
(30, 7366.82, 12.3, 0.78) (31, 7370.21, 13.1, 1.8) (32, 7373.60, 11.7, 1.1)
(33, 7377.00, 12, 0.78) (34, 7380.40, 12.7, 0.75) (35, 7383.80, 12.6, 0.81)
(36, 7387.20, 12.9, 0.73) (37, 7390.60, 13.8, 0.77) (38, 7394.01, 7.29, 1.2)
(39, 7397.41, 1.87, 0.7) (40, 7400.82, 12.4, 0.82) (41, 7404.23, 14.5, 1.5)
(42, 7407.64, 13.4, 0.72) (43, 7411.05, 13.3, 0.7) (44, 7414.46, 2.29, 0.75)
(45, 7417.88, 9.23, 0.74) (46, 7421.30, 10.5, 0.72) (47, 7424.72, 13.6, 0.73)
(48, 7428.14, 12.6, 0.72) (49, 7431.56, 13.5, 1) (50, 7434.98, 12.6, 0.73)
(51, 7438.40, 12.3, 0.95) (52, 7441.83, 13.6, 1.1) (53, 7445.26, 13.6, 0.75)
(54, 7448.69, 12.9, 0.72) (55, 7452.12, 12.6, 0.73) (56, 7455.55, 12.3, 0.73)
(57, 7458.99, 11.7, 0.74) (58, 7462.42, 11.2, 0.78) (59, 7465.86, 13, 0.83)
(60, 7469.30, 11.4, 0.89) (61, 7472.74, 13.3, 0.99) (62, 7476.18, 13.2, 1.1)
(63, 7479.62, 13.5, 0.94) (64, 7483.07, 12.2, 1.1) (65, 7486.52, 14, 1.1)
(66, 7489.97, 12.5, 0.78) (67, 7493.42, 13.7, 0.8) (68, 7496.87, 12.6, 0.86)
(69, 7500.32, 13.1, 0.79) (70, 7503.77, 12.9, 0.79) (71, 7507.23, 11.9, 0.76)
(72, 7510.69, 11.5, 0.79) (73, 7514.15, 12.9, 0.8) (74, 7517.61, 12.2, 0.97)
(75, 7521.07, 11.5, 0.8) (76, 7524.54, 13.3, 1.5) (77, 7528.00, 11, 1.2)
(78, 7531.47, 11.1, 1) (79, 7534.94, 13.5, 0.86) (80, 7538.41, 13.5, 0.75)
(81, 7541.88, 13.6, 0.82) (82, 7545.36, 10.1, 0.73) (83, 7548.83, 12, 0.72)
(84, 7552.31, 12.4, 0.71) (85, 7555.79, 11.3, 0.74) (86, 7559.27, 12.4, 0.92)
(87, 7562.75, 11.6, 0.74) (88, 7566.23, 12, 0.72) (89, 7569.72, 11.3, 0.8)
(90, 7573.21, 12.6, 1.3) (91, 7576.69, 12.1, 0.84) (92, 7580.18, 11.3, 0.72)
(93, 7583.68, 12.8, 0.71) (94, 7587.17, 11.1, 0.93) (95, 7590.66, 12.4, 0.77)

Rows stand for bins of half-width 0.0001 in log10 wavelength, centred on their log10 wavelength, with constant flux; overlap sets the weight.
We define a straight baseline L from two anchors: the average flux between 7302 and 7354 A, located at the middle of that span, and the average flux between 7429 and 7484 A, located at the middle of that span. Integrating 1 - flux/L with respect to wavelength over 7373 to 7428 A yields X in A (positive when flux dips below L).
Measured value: 8.9 A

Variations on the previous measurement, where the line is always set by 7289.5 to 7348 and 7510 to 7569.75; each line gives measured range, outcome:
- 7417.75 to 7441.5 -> 0.8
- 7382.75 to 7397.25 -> 2.7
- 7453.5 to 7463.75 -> 0.7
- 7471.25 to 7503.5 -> -1.8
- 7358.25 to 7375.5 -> 0.7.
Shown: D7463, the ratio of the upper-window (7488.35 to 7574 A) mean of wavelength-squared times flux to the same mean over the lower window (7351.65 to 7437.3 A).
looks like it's 1.10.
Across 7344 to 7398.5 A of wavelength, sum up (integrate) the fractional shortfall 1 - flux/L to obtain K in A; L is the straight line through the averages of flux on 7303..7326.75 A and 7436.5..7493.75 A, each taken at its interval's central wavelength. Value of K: 6.7 A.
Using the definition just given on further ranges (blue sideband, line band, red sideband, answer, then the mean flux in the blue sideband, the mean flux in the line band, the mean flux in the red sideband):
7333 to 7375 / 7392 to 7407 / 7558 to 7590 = 3.8 A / 12.9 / 9.42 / 11.9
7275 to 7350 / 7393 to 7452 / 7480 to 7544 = 7.8 A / 13.4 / 11.2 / 12.6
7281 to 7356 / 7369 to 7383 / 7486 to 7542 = 0.8 A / 13.3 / 12.4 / 12.6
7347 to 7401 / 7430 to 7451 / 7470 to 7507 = -1.0 A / 11.7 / 13.1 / 13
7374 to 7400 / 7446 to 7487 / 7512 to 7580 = -4.5 A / 10.6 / 12.6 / 12.1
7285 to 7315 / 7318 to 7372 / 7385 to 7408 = -3.6 A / 13.4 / 13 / 10.8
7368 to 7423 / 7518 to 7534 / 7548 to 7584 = -0.2 A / 10.9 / 11.9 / 11.9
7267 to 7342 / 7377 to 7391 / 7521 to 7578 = 0.1 A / 13.4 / 12.8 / 12.1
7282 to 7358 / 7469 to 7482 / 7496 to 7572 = -0.5 A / 13.3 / 13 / 12.2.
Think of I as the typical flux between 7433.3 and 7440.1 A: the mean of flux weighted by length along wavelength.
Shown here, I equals 12.5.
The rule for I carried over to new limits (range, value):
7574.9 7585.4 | 12.1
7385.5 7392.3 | 13.4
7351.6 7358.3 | 12.7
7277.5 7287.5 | 13.5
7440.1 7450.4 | 13.4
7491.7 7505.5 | 13.1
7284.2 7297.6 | 12.9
